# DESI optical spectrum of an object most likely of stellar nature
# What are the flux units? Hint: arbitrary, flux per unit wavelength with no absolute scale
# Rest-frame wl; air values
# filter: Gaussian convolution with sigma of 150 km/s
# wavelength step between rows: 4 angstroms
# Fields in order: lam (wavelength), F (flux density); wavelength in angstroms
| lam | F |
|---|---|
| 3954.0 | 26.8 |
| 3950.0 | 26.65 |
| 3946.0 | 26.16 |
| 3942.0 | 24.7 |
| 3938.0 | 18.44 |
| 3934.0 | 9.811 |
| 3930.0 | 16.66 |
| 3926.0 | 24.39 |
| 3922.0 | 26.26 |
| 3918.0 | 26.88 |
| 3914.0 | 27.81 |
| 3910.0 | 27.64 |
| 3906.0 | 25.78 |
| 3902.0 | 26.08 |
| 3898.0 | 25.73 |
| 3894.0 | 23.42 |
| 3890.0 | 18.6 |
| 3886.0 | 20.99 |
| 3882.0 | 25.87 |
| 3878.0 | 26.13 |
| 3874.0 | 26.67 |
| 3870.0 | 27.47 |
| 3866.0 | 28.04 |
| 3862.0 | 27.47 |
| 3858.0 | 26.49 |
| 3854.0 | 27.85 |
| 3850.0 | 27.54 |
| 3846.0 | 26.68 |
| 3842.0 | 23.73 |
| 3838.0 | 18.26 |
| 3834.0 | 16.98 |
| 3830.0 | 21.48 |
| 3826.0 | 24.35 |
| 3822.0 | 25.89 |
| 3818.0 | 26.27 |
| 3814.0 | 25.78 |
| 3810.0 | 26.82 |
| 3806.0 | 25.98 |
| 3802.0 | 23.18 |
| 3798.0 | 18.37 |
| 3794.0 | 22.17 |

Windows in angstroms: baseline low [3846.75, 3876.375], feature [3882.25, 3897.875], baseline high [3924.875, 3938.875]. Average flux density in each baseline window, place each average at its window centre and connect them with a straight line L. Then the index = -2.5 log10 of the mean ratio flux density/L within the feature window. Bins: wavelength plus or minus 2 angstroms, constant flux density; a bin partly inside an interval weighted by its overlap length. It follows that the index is 0.04 mag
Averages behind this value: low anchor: 27.3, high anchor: 16.8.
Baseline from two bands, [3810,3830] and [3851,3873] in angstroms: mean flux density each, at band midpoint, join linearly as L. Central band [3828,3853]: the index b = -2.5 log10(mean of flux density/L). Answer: 0.17 mag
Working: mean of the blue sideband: 25.3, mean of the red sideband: 27.4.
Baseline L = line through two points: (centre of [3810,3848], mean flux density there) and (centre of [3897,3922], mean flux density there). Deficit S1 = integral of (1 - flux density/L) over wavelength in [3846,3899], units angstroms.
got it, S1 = -1.0 angstroms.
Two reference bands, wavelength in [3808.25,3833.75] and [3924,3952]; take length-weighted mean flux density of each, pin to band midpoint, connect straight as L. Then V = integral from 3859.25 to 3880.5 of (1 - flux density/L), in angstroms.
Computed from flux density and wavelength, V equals -3.7 angstroms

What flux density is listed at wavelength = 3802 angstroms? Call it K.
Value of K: 23.18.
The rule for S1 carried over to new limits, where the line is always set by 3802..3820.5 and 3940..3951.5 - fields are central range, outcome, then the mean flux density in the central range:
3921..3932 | 1.59 angstroms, 22.1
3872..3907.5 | 2.05 angstroms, 24.3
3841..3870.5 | -1.30 angstroms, 27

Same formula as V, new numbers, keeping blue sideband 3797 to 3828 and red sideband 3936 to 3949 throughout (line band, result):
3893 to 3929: -3.2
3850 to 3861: -1.3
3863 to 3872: -1.3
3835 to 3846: 1.3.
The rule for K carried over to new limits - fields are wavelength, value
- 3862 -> 27.47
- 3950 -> 26.65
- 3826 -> 24.35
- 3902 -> 26.08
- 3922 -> 26.26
